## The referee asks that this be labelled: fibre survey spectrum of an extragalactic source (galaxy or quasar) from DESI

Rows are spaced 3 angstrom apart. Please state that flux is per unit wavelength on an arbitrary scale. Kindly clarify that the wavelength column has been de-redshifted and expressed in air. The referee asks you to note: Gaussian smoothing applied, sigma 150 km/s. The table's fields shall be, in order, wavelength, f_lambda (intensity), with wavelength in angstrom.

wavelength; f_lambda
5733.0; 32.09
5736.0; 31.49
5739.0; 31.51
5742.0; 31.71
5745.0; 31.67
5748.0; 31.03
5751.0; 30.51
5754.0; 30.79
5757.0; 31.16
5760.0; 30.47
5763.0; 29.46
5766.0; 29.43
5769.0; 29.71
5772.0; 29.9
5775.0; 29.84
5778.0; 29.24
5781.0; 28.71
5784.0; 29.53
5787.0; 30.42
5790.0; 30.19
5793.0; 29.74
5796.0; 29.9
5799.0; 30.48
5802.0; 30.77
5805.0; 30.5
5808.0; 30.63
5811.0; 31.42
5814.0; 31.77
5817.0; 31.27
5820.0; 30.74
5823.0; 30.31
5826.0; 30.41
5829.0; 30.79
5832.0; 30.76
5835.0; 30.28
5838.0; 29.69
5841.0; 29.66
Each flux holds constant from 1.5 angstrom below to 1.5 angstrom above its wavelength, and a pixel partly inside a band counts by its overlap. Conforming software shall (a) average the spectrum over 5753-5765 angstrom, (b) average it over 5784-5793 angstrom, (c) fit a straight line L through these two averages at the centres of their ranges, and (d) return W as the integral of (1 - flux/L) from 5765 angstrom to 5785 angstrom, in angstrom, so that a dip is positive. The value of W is 0.5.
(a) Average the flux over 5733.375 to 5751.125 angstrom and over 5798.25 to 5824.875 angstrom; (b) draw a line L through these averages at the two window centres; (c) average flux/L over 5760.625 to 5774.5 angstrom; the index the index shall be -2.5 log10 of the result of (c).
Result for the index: 0.05 mag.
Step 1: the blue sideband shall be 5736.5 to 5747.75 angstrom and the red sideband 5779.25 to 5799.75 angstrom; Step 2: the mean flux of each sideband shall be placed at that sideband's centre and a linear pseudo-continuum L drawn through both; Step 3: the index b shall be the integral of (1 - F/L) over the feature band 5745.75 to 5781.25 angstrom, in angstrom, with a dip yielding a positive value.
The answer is 0.8 angstrom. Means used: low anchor 31.6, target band 30.1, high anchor 29.8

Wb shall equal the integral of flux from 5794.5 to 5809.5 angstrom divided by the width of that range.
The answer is 30.5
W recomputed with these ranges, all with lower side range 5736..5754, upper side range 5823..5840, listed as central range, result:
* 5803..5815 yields -0.17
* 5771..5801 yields 1.00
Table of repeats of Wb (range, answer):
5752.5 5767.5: 30.3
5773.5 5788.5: 29.5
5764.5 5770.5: 29.6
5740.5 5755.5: 31.1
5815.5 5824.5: 30.8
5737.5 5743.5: 31.6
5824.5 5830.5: 30.6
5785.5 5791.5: 30.3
